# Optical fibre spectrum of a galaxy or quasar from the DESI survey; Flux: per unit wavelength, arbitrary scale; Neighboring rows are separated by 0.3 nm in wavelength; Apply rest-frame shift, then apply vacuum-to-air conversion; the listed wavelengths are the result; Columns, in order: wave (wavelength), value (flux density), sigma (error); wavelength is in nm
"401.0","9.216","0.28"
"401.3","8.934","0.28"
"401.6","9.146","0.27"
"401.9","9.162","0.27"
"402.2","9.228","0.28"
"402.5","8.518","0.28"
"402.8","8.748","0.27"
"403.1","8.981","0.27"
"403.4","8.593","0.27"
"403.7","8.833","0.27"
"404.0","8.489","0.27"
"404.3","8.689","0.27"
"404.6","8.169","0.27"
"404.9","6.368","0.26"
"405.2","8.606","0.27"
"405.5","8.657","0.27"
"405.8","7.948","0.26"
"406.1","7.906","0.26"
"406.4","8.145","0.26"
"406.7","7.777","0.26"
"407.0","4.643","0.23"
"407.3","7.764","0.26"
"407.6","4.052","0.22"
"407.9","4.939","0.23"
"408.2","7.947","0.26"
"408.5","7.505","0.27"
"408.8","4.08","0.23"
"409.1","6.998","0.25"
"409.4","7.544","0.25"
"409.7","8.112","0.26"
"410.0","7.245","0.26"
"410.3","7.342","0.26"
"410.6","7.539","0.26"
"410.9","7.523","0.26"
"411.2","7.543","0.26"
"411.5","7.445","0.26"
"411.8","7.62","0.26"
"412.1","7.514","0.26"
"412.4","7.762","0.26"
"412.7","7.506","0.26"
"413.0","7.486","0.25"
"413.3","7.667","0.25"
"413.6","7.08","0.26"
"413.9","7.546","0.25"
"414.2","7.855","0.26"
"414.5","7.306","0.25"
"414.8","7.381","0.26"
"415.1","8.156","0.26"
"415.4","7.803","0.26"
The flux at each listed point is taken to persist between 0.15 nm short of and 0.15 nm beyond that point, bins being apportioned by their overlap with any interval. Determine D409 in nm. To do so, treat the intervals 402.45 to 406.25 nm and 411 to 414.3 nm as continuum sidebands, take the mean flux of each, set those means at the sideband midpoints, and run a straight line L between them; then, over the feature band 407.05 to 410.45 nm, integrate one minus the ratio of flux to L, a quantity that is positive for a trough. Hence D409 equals 0.55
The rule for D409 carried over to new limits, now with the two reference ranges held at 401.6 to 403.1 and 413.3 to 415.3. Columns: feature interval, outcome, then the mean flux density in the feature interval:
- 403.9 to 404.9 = 0.07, 8.13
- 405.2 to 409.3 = 0.74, 6.87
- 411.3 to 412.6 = 0.04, 7.58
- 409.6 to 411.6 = 0.12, 7.52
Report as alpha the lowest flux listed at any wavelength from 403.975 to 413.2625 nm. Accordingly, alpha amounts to 4.052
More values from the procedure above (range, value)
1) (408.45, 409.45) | 4.08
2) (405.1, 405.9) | 7.948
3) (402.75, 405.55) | 6.368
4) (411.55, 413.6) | 7.08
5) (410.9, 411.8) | 7.445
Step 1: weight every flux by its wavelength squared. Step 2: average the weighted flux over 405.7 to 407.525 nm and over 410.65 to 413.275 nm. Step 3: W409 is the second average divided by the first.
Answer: 1.08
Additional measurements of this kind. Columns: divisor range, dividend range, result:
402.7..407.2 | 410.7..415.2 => 0.98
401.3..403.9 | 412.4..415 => 0.89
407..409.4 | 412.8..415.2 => 1.26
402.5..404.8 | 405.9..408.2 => 0.78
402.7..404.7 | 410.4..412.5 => 0.91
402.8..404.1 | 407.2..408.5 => 0.73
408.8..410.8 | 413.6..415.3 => 1.08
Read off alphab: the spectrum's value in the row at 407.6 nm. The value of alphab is 4.052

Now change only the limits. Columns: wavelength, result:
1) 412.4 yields 7.762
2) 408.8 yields 4.08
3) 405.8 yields 7.948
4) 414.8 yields 7.381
